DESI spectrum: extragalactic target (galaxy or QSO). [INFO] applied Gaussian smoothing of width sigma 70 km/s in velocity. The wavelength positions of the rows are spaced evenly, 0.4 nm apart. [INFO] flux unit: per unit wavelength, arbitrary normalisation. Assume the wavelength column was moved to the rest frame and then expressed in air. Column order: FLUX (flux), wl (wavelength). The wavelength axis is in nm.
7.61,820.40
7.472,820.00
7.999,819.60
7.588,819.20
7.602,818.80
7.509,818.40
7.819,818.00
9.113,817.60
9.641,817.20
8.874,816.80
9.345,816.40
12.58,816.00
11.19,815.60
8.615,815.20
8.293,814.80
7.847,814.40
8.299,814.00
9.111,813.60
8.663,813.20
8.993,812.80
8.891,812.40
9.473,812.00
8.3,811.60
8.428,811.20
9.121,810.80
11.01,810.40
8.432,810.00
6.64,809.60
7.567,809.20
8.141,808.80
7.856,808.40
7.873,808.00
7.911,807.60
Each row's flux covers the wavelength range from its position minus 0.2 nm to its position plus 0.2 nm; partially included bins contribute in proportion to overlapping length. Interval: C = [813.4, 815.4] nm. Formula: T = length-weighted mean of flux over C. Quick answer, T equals 8.43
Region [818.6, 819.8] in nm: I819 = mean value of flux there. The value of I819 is 7.73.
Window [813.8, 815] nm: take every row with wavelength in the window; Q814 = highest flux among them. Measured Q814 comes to 8.299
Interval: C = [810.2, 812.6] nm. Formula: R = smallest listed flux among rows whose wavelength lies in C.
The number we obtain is 8.3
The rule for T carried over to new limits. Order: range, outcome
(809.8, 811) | 9.52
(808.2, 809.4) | 7.85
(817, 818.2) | 8.86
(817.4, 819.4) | 7.93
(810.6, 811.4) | 8.77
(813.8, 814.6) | 8.07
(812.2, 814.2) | 8.79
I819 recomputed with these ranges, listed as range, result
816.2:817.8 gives 9.24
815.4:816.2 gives 11.9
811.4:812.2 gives 8.89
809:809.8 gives 7.1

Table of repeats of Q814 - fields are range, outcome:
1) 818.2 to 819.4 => 7.602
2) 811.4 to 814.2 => 9.473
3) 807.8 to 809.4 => 8.141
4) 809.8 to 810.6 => 11.01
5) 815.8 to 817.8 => 12.58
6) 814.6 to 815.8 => 11.19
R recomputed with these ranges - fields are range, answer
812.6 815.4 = 7.847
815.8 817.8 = 8.874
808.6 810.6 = 6.64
